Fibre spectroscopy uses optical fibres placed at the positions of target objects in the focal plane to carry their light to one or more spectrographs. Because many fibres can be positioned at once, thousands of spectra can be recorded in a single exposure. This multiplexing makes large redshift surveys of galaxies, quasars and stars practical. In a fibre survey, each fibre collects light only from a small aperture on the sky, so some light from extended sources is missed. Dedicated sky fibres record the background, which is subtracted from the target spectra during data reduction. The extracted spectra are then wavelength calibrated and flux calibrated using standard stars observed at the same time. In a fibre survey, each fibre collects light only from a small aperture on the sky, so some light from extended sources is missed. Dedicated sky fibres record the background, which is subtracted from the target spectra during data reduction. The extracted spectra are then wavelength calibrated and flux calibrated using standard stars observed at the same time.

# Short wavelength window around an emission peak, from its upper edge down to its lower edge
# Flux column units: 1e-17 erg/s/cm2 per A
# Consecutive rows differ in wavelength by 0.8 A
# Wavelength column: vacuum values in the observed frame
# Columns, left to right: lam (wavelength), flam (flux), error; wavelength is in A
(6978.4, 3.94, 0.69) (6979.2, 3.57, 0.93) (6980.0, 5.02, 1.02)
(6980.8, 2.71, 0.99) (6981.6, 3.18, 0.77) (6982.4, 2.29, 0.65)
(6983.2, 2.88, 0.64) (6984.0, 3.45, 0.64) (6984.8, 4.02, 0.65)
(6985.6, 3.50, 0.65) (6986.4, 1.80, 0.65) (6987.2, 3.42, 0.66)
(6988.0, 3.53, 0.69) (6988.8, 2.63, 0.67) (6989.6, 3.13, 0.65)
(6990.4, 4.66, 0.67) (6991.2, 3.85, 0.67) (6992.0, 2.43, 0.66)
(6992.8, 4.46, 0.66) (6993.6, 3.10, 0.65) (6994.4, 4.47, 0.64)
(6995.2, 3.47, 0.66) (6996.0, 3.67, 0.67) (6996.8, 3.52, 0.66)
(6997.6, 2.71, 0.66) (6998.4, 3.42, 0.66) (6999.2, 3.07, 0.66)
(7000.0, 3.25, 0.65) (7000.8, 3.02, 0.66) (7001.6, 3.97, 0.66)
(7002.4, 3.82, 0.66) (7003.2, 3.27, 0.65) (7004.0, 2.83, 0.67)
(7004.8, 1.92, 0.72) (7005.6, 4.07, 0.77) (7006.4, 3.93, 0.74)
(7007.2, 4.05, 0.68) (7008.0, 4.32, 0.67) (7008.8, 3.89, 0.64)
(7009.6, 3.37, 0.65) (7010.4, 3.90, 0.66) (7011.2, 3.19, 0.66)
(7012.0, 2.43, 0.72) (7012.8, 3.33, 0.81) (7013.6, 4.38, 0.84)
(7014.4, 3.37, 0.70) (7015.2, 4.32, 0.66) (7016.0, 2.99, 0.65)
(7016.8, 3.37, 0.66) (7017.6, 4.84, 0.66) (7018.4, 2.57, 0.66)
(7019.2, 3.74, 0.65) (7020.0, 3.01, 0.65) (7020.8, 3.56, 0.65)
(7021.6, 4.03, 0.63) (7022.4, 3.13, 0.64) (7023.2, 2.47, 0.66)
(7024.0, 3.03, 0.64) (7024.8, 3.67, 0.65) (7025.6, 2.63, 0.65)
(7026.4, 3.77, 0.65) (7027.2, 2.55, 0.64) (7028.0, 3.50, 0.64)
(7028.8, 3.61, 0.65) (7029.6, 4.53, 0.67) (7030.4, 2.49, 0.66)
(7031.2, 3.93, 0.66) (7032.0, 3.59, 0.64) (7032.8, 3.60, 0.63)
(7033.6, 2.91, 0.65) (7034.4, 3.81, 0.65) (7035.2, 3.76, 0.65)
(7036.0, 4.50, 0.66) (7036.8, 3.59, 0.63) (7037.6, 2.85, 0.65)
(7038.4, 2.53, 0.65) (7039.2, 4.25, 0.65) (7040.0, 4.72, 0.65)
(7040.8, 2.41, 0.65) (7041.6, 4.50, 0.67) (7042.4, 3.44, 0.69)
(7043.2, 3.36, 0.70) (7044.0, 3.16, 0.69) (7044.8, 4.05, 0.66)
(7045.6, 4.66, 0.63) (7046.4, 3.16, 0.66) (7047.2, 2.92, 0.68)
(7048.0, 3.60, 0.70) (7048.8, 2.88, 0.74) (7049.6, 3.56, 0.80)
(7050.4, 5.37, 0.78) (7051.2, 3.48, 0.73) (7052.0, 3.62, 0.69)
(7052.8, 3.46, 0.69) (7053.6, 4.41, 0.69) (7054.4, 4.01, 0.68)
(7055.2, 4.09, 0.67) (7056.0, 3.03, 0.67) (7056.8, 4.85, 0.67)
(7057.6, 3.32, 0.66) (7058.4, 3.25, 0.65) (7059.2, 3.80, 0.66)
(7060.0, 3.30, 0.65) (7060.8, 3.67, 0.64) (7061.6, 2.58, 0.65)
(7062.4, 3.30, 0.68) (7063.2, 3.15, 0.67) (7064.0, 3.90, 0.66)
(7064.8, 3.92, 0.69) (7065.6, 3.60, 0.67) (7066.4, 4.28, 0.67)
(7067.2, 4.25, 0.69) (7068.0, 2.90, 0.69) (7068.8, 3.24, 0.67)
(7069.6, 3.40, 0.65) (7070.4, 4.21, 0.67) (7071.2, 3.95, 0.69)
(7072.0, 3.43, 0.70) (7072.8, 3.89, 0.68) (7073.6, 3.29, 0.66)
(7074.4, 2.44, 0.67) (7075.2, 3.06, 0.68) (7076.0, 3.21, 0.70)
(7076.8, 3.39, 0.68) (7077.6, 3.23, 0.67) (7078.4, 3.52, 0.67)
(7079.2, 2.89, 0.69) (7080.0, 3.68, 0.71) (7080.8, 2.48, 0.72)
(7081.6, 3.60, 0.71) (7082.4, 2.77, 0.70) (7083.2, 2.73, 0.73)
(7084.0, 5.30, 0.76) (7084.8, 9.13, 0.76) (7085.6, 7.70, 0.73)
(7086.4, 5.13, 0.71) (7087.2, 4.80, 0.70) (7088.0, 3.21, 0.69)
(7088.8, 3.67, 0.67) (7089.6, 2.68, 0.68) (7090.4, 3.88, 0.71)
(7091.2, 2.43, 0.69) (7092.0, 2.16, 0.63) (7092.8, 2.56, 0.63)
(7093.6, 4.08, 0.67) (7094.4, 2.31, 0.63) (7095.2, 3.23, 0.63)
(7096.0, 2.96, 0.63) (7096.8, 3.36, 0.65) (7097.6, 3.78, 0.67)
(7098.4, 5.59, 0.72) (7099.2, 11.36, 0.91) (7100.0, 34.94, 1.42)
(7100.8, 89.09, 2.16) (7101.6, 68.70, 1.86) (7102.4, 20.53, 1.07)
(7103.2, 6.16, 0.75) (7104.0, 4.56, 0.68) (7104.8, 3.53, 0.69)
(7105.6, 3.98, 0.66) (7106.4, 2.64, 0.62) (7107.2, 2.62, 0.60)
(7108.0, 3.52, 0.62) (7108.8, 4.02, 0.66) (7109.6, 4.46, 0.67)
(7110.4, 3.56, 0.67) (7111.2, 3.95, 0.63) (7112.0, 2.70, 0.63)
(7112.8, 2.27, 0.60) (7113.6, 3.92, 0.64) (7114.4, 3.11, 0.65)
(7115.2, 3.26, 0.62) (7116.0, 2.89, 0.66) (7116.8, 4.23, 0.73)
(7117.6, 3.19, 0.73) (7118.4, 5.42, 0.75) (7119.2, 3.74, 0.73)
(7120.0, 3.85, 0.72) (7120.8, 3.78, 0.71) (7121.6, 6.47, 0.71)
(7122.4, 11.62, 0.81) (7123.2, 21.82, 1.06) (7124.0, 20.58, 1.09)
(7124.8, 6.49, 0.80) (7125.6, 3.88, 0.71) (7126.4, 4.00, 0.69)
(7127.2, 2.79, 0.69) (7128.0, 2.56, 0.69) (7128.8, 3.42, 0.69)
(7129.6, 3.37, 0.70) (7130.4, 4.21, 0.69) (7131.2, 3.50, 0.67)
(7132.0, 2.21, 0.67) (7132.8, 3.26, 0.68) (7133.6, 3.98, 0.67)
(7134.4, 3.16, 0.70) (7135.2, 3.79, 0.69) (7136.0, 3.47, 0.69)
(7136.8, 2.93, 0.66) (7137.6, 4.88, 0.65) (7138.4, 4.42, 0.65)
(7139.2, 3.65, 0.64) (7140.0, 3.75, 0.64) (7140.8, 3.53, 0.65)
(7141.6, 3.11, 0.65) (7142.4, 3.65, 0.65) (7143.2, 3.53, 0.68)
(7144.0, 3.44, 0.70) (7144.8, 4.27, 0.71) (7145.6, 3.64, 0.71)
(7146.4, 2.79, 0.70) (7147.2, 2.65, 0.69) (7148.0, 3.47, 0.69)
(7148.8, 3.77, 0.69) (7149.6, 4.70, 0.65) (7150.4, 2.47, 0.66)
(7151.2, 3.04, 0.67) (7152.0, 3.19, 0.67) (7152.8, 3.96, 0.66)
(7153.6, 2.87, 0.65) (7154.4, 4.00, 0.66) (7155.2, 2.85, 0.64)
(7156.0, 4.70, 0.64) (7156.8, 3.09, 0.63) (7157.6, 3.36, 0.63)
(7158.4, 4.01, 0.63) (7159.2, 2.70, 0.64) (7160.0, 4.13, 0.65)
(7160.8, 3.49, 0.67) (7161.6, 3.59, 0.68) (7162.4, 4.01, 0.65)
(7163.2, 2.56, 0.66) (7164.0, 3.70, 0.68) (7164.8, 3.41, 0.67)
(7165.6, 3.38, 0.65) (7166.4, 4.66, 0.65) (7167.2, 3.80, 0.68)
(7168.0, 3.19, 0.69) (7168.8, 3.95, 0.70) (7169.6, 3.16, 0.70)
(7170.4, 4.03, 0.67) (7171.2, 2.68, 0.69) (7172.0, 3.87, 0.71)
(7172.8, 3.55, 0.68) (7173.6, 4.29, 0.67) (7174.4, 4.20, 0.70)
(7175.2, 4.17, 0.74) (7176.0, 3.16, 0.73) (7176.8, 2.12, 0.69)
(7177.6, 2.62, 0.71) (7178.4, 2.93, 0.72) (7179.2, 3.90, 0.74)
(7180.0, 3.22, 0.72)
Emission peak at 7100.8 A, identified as H-alpha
